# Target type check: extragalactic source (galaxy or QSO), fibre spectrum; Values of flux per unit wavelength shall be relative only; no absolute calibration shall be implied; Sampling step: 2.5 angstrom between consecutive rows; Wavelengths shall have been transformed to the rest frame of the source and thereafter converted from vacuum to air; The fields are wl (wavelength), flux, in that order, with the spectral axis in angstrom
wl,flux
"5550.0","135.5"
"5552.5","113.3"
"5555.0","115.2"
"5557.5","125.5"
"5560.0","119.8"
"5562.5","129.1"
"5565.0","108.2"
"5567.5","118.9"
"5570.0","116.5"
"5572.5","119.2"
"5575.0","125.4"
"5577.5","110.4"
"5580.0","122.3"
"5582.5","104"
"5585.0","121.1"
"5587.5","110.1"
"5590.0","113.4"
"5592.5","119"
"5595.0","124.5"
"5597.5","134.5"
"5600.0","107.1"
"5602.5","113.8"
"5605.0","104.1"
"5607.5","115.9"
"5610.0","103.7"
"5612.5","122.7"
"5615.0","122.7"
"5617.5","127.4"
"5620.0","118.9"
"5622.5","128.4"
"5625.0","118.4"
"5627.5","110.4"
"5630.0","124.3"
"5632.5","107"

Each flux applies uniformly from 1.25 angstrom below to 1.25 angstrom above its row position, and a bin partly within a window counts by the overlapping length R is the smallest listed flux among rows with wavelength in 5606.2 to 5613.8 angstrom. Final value 103.7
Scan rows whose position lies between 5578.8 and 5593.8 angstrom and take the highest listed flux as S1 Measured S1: 122.3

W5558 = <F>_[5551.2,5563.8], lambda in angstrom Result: 121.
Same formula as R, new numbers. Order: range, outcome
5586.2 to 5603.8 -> 107.1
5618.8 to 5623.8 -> 118.9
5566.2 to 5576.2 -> 116.5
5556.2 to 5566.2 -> 108.2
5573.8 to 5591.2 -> 104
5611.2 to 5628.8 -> 110.4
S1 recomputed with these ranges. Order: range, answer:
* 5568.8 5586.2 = 125.4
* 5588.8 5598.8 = 134.5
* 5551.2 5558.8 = 125.5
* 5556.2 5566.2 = 129.1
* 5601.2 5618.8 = 127.4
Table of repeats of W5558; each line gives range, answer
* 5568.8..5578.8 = 118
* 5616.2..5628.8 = 121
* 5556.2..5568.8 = 120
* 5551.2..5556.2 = 114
